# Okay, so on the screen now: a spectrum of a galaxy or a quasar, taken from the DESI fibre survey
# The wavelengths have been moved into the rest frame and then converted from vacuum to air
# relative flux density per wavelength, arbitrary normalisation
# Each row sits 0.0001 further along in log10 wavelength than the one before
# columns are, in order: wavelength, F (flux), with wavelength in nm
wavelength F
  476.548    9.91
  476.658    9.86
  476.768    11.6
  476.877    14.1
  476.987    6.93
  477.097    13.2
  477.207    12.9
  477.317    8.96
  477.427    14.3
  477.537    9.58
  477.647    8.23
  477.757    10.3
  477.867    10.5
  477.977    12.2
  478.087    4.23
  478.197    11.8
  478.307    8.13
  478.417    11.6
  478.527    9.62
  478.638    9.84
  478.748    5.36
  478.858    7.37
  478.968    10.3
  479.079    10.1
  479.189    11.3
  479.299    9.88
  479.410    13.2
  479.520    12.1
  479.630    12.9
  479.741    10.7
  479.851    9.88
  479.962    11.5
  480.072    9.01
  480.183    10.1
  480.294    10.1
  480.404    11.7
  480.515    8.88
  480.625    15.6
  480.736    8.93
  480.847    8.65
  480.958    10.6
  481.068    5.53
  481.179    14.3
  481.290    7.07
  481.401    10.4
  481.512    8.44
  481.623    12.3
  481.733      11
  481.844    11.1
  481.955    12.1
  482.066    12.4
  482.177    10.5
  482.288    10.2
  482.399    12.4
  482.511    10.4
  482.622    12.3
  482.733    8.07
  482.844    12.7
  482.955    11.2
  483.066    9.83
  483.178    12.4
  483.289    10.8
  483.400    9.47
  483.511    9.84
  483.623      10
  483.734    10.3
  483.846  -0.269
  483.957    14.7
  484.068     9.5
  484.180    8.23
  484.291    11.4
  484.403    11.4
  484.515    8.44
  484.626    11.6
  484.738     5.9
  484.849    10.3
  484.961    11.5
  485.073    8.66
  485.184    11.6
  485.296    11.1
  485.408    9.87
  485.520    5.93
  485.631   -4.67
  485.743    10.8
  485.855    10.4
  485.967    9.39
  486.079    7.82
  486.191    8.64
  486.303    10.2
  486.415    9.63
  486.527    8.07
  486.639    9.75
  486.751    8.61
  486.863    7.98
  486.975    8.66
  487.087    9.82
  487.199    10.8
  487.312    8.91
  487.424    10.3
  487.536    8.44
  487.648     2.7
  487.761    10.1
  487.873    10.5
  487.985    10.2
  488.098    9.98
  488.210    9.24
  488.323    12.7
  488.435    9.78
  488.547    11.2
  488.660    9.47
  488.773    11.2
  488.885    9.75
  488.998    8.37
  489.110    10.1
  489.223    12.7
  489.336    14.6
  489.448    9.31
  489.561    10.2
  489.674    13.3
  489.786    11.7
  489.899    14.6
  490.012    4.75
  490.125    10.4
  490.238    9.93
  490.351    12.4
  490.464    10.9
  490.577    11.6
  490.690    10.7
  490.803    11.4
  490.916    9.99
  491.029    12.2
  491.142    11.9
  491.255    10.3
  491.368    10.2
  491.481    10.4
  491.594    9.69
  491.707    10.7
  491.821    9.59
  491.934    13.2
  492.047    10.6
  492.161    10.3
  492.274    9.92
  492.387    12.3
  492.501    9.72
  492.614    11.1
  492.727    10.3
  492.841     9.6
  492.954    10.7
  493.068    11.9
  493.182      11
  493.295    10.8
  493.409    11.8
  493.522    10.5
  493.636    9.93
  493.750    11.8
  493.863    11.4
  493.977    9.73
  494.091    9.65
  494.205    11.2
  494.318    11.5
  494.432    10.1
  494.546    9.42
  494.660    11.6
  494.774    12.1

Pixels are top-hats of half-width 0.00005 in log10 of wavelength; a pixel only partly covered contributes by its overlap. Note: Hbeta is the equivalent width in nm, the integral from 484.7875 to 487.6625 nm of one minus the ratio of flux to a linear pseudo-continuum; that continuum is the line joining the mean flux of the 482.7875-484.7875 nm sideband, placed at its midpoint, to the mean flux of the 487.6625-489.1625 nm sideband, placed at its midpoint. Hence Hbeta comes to 0.34 nm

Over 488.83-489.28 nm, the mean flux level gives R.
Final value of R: 10.2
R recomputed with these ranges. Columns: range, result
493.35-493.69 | 10.7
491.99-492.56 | 10.6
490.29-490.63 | 11.6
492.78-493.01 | 10.1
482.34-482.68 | 11.6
